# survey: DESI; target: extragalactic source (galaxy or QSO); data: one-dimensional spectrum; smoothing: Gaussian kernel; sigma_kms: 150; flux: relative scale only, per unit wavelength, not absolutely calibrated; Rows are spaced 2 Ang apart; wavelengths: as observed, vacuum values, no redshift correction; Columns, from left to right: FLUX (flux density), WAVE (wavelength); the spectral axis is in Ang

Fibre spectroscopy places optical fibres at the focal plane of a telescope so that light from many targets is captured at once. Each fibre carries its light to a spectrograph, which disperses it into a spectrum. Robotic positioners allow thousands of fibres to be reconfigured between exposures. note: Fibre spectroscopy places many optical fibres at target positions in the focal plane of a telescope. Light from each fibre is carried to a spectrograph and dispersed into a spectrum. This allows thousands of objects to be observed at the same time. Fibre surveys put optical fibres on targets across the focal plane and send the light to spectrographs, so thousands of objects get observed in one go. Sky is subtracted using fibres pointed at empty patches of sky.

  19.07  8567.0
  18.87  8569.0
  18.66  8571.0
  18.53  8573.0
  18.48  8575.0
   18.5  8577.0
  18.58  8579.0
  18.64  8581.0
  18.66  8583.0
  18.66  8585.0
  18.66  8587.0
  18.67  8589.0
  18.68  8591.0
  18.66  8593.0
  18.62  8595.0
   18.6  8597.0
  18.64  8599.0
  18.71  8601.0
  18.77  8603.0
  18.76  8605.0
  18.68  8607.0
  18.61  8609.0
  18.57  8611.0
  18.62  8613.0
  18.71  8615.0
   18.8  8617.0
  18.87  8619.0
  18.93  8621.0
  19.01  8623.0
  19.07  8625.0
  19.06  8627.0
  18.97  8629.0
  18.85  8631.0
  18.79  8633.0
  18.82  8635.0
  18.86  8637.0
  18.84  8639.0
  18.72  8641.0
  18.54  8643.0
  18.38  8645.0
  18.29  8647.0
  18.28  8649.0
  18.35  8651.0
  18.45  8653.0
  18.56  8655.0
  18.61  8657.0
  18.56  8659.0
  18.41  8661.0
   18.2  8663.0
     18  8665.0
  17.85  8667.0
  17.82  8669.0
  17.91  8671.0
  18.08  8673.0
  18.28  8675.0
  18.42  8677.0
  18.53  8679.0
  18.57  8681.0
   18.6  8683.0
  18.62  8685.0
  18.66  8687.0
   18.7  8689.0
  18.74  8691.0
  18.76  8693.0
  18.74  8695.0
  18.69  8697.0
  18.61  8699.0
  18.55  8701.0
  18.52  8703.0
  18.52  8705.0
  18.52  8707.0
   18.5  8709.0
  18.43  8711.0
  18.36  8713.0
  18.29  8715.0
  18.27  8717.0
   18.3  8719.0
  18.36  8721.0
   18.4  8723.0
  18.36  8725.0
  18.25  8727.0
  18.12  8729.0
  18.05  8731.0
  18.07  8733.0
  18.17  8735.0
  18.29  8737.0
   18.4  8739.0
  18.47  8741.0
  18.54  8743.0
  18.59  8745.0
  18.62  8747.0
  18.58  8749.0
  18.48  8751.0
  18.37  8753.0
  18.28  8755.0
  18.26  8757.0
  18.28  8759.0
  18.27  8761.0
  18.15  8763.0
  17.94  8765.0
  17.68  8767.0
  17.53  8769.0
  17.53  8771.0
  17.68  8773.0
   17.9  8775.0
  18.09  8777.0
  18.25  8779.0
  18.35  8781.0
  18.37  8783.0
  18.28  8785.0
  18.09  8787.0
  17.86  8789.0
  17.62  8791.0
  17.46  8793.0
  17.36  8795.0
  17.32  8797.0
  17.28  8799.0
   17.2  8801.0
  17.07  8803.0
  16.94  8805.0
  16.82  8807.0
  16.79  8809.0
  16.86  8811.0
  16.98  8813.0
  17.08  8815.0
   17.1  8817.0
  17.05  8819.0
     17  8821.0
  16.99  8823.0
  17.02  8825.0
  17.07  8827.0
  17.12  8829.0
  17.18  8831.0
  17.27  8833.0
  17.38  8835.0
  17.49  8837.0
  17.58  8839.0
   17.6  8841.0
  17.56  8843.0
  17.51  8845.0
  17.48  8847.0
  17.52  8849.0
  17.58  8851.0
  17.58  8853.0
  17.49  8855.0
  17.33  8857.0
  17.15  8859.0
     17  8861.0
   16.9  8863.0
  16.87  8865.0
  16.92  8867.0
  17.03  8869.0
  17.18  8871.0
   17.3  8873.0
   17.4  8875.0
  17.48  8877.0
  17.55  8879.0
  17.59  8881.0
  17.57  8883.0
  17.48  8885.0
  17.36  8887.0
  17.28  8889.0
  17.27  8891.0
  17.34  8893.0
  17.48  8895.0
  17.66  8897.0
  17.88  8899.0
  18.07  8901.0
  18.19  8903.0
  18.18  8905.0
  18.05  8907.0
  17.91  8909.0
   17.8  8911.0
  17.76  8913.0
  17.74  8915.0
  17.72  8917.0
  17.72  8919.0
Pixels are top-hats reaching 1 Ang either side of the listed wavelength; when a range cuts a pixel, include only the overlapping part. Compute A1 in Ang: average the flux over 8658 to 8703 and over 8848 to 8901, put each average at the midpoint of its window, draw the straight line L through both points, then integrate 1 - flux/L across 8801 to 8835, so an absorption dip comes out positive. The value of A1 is 1.2 Ang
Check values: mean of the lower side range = 18.4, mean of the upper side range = 17.4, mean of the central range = 17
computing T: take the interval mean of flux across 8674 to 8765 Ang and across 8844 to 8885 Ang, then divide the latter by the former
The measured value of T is 0.9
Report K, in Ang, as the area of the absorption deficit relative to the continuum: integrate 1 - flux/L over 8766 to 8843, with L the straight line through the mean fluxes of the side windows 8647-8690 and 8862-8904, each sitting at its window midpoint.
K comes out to 1.4 Ang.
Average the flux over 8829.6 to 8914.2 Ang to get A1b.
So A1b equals 17.5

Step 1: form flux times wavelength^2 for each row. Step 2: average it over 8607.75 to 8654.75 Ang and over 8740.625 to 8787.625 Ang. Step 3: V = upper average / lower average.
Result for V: 1.00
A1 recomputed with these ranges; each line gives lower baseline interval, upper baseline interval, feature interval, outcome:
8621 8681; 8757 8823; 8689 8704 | -0.4 Ang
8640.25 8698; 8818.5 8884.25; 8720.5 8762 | -0.8 Ang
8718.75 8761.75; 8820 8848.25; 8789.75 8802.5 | 0.3 Ang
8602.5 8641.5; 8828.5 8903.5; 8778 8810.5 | 0.5 Ang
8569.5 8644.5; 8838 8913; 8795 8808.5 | 0.5 Ang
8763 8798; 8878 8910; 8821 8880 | 1.5 Ang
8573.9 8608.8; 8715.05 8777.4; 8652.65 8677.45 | 0.3 Ang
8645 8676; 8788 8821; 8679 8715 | -1.2 Ang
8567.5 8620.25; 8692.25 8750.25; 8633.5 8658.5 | 0.0 Ang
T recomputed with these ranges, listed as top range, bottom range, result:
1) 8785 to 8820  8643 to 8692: 0.94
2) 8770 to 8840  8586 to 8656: 0.93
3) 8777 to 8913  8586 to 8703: 0.94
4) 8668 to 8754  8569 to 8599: 0.99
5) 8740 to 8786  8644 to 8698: 0.99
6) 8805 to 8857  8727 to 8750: 0.94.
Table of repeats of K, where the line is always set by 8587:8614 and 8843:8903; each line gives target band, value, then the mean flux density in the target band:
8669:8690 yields -0.13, 18.4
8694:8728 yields -0.56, 18.5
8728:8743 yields -0.17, 18.2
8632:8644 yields -0.18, 18.8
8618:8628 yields -0.23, 19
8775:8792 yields -0.27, 18.1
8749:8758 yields -0.21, 18.4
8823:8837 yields 0.33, 17.2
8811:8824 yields 0.47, 17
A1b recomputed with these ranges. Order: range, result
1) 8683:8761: 18.4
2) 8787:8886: 17.3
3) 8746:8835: 17.6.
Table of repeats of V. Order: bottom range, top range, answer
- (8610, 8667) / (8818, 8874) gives 0.97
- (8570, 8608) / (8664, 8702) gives 1.01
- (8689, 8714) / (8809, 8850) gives 0.95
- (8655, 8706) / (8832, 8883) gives 0.98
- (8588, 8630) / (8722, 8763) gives 1.01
